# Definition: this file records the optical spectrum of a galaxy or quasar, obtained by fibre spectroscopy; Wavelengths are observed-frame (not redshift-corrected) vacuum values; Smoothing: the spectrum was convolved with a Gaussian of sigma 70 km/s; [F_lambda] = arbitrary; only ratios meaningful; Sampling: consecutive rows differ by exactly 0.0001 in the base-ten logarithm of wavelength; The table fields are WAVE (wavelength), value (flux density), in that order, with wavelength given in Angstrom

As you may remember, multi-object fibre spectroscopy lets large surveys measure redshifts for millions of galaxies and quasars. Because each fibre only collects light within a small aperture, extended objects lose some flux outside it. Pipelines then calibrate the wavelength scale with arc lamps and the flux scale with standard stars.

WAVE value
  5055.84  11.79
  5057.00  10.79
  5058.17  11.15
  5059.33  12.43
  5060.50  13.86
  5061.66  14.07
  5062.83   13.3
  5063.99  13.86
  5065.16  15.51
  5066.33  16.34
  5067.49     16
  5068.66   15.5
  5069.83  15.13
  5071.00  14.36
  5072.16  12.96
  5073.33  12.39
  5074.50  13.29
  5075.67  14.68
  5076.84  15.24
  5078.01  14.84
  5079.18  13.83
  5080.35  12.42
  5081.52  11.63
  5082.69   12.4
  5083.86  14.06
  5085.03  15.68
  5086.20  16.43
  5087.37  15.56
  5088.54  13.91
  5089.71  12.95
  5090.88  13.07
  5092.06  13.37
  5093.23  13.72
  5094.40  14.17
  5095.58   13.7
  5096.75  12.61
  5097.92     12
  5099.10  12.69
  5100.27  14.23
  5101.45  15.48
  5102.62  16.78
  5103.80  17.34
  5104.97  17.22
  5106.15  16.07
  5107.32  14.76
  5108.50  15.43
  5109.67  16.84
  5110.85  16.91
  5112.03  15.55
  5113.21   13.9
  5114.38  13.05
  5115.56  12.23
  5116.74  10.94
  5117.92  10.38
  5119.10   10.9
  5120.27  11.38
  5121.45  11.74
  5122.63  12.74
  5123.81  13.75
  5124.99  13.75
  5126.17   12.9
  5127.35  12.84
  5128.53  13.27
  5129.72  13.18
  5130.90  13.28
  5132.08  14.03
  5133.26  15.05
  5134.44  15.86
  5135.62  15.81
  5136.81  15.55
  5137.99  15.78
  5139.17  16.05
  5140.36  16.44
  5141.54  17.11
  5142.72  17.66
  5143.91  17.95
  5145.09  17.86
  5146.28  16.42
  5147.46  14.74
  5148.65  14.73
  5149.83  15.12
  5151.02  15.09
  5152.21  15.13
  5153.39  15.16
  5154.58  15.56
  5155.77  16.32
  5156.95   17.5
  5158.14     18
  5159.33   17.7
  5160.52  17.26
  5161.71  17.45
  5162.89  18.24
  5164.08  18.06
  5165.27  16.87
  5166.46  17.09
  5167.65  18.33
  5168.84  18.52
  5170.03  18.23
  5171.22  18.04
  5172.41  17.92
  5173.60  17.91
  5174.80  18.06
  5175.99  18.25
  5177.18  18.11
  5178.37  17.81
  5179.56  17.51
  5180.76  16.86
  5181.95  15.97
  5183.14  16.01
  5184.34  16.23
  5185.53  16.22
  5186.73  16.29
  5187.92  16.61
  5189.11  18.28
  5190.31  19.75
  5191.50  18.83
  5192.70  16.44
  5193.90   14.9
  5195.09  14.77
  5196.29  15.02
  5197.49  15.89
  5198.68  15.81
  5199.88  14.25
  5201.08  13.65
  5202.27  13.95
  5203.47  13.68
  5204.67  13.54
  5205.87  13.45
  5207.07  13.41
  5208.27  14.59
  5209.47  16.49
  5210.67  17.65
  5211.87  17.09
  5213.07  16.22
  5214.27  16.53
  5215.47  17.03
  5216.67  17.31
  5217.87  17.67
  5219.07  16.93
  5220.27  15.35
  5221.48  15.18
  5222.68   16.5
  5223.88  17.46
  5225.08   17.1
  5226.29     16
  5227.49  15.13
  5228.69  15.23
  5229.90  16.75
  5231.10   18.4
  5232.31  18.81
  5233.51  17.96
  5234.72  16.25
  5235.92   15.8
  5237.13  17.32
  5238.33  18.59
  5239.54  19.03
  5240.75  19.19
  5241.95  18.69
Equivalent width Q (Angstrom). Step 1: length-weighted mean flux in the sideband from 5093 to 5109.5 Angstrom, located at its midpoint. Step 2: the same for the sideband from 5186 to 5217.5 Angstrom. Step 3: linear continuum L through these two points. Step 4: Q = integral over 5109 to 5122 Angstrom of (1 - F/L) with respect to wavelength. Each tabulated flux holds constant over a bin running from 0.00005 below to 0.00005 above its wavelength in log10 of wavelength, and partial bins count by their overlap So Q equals 1.6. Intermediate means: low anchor 14.8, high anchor 15.8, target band 13.1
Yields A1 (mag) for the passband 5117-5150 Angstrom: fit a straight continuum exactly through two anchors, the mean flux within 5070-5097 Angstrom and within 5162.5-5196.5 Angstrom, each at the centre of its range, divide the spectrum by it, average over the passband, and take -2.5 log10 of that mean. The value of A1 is 0.09 mag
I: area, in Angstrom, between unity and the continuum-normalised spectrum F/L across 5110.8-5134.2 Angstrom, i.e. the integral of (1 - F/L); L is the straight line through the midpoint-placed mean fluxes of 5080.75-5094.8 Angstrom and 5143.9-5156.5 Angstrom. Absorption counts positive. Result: 3.0 Angstrom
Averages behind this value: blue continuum 13.9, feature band 13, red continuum 15.8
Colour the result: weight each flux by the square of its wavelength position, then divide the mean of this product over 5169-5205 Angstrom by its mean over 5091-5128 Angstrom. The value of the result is 1.23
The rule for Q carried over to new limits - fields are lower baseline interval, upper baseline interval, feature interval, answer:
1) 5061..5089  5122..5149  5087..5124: 2.0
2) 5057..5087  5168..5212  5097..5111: -0.7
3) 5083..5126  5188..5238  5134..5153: -1.6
